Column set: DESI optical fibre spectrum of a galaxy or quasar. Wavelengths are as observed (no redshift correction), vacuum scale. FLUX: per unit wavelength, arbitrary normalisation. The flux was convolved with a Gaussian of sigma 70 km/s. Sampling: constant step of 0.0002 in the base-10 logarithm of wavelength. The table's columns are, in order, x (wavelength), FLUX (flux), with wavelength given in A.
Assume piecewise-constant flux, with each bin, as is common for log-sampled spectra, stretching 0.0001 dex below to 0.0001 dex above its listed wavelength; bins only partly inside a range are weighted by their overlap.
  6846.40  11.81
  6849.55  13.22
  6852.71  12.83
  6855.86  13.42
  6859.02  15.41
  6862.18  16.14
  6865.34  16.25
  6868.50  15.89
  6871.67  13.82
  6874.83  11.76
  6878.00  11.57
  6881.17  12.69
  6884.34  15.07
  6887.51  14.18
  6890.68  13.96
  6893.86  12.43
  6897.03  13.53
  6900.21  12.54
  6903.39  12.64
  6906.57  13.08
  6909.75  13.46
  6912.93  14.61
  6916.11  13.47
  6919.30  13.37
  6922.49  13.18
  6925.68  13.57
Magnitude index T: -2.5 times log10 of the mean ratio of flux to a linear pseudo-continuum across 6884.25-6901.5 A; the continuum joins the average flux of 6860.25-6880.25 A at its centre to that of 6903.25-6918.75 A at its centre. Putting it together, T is 0.026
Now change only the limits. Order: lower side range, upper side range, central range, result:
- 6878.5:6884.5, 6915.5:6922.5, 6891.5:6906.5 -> 0.03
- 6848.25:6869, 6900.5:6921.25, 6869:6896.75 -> 0.06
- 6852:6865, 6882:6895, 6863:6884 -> 0.04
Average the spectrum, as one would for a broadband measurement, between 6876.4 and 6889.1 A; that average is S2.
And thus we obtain 13.4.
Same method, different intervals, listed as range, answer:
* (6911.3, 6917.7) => 14.1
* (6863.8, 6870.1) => 16.1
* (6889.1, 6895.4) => 13.2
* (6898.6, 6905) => 12.6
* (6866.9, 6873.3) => 14.8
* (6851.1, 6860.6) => 13.9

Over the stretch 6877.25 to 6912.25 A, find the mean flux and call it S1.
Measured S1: 13.3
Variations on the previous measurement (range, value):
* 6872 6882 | 12.2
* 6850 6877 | 14.3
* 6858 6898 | 14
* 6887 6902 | 13.3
